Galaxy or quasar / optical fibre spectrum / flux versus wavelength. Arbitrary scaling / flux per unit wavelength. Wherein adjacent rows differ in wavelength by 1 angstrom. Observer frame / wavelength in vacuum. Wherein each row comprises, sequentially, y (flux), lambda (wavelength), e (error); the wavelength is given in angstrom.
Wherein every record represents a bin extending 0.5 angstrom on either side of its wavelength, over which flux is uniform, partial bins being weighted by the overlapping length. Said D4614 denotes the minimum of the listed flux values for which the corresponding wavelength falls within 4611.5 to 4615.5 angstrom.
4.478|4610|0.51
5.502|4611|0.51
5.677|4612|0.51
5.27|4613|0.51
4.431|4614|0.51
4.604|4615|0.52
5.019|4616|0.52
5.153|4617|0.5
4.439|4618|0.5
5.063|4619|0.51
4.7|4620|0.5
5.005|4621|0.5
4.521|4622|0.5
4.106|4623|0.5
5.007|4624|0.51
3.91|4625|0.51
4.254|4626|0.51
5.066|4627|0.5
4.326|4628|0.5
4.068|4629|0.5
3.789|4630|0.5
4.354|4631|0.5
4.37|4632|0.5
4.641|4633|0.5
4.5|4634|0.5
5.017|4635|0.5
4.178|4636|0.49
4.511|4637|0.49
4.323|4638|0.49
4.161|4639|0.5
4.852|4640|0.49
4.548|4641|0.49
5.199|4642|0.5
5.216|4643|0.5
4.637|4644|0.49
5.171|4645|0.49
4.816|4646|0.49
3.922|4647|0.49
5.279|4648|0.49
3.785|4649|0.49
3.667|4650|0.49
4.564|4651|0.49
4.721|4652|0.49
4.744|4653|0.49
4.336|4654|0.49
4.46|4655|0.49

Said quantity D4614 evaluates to 4.431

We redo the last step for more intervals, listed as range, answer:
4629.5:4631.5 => 3.789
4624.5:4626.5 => 3.91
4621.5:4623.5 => 4.106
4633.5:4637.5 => 4.178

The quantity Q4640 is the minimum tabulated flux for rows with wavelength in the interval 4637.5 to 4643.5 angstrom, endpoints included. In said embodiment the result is 4.161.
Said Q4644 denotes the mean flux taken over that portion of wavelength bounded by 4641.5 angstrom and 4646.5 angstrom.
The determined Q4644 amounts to 5.01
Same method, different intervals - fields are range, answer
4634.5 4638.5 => 4.51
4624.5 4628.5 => 4.39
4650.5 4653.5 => 4.68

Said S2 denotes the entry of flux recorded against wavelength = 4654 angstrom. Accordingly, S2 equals 4.336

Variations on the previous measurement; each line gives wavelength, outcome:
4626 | 4.254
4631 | 4.354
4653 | 4.744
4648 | 5.279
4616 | 5.019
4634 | 4.5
